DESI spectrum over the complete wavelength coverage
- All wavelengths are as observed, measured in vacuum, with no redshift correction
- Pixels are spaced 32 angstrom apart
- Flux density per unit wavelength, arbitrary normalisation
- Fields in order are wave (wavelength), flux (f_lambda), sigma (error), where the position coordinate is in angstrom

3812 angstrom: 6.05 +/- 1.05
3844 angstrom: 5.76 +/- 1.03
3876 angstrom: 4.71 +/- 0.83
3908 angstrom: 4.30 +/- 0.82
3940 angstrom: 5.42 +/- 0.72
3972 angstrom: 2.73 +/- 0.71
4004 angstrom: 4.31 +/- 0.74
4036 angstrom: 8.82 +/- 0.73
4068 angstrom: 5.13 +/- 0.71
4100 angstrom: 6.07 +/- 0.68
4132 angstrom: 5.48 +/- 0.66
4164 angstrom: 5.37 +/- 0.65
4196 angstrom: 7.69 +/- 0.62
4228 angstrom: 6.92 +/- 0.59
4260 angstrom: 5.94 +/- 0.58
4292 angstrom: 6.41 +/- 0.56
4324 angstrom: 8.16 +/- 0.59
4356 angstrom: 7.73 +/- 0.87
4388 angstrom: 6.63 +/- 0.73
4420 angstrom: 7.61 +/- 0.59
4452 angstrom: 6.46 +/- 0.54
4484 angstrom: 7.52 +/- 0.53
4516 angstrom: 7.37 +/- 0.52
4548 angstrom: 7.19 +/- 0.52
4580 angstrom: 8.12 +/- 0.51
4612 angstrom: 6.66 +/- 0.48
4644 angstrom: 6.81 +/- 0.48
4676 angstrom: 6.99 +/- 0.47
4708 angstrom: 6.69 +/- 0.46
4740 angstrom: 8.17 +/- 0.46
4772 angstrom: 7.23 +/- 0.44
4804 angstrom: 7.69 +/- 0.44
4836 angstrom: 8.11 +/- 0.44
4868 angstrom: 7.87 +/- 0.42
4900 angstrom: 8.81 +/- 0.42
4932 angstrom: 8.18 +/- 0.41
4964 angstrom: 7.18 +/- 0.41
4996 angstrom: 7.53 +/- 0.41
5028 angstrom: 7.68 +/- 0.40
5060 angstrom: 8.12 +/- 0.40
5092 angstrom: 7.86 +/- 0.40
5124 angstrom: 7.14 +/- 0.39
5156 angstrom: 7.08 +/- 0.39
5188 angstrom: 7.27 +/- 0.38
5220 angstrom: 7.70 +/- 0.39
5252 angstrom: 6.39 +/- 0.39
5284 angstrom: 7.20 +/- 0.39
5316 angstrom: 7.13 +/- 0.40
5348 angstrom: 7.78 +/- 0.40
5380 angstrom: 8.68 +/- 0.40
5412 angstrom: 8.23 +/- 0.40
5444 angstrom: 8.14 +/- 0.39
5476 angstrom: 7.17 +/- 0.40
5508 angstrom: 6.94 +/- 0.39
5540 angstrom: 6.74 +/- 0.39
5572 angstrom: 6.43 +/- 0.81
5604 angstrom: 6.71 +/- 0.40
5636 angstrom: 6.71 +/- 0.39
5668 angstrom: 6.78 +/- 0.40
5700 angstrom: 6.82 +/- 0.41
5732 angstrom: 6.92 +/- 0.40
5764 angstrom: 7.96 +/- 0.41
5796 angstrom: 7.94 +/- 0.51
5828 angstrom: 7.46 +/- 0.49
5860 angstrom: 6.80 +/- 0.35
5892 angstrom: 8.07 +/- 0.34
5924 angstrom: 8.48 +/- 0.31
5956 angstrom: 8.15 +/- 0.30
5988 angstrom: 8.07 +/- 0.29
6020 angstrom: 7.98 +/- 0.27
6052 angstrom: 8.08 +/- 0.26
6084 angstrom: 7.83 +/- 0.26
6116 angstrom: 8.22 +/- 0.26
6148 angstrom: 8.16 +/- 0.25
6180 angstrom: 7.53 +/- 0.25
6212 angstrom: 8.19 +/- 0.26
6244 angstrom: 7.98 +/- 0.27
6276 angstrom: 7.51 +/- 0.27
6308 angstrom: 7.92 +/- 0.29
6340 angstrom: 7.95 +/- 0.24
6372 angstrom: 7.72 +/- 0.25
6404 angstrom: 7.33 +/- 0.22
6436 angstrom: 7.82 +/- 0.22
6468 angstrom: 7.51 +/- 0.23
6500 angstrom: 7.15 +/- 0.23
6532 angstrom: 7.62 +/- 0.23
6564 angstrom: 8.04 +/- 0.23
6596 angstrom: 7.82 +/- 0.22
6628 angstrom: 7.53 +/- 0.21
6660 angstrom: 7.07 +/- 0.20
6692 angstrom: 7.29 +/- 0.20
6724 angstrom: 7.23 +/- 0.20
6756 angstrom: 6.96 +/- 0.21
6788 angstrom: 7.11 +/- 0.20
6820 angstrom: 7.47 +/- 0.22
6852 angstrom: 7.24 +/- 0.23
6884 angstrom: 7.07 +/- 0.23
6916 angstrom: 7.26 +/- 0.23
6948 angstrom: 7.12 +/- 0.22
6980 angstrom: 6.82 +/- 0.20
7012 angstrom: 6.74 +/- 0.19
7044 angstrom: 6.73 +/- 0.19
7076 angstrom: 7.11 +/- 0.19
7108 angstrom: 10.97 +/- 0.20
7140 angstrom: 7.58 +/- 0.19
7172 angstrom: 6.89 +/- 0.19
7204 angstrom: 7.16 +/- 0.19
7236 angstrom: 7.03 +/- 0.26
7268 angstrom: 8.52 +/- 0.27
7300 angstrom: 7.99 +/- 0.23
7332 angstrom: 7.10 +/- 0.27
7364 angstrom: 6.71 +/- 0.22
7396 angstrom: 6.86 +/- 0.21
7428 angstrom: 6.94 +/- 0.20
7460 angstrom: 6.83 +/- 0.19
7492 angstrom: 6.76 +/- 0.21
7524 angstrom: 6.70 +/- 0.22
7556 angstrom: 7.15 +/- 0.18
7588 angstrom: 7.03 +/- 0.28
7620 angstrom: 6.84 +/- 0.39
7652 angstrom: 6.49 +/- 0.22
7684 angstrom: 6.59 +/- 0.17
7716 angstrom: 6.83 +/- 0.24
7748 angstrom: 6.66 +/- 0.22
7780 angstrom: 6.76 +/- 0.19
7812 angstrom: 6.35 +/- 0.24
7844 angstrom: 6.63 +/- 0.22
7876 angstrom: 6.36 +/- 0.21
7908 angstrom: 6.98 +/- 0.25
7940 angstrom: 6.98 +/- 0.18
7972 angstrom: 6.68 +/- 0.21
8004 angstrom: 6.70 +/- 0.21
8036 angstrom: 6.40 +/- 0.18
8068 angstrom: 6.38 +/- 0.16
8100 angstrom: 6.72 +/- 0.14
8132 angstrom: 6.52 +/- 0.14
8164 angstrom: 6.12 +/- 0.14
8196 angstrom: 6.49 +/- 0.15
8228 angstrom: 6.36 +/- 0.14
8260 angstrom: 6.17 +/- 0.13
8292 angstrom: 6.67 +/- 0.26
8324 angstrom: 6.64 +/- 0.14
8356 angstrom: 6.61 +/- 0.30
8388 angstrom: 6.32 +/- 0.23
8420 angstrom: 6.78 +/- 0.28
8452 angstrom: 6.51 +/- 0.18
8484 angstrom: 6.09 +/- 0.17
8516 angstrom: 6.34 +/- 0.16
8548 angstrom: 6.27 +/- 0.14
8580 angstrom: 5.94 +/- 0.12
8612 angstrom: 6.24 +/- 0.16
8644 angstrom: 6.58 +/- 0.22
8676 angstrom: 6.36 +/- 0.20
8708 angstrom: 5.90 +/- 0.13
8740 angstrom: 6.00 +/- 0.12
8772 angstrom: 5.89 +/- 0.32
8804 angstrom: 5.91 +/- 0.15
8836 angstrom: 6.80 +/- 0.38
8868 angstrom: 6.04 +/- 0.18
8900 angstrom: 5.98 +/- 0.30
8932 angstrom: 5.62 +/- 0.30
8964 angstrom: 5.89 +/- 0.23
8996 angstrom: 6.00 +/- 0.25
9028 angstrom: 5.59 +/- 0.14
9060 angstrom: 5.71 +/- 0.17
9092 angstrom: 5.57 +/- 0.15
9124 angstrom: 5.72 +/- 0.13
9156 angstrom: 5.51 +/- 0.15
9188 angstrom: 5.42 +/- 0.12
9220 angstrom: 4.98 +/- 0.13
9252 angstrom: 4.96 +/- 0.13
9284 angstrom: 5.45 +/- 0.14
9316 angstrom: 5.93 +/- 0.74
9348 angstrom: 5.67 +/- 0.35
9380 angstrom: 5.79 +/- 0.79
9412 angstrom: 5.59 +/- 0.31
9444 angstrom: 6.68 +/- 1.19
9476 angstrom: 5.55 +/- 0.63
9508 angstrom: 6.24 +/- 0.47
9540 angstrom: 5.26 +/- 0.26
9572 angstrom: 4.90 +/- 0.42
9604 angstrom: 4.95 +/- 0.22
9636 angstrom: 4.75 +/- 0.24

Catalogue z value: 0.08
